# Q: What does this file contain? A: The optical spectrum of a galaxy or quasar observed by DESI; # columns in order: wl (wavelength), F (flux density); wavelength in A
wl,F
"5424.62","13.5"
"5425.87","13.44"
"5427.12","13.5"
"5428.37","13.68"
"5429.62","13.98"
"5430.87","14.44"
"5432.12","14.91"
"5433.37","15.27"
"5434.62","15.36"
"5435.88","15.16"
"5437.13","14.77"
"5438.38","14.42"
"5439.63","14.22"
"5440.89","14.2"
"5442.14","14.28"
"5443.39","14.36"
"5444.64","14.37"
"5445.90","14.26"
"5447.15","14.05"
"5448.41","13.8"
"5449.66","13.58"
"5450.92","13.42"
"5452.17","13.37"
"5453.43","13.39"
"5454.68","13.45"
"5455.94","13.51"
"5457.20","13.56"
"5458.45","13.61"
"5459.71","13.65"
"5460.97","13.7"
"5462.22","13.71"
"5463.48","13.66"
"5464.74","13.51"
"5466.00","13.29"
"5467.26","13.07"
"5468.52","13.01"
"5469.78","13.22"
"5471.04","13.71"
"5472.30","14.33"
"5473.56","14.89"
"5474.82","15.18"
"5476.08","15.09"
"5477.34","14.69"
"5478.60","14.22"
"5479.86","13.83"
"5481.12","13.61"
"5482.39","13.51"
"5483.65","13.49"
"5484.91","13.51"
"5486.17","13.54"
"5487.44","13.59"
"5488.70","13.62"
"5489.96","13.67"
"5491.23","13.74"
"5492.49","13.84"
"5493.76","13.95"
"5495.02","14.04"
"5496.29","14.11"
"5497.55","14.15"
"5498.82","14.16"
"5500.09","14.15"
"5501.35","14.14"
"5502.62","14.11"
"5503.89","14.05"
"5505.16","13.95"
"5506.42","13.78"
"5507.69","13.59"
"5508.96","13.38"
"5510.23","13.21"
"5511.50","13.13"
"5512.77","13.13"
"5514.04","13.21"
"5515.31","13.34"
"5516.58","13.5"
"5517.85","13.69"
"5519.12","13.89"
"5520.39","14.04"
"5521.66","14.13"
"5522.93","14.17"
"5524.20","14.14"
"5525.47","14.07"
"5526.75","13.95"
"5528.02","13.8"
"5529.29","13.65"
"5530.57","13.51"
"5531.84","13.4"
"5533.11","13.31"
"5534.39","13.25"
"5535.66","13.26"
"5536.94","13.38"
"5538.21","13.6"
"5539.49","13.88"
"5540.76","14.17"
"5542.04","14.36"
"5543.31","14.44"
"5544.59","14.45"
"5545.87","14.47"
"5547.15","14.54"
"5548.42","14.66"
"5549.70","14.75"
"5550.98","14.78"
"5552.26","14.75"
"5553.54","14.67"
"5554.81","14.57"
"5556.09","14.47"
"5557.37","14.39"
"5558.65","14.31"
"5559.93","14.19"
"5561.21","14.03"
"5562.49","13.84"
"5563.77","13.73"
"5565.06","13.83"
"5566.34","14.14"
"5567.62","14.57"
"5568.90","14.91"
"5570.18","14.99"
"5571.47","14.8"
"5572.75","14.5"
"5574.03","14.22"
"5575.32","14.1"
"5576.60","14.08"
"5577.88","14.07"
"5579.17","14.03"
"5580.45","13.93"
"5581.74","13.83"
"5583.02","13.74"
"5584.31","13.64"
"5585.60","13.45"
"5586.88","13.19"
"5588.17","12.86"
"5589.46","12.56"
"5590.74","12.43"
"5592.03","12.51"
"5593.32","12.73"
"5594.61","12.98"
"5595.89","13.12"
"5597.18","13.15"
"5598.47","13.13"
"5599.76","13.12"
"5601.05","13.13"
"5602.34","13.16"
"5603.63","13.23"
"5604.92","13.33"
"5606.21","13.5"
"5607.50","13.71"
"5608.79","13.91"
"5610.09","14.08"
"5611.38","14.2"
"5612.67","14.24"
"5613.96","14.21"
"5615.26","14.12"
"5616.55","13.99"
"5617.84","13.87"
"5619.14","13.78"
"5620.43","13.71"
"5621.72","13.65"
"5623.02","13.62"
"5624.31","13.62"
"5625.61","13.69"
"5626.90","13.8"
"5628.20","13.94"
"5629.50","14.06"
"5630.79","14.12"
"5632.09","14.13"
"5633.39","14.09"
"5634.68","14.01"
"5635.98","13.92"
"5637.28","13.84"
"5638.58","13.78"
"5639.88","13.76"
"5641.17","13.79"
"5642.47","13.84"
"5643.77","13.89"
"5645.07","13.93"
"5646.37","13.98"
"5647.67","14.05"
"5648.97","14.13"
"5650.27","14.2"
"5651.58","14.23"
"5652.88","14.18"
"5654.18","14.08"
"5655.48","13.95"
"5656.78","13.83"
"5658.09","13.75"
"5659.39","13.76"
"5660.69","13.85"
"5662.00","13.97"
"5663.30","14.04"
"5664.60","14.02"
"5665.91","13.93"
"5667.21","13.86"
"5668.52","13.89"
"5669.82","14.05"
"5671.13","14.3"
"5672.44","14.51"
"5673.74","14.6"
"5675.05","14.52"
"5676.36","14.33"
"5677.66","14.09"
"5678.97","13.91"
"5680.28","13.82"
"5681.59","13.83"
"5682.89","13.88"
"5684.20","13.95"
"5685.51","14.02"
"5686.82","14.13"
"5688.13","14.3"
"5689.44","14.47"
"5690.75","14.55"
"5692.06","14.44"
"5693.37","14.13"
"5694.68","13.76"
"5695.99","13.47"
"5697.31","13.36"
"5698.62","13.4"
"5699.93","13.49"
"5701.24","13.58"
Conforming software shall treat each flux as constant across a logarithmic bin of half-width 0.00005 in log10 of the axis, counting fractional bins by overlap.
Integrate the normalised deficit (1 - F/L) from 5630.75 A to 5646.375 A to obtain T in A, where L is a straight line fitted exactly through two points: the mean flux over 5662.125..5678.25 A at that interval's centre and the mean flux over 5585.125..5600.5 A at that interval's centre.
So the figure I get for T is -0.29 A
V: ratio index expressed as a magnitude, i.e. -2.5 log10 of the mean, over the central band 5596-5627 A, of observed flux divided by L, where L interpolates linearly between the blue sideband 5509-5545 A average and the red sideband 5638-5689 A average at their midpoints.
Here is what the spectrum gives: 0.020 mag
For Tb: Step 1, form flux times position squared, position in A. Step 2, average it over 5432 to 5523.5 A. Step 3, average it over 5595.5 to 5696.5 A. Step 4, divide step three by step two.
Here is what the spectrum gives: 1.06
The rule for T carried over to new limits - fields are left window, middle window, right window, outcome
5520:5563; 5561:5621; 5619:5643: 1.12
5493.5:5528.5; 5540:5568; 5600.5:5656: -1.06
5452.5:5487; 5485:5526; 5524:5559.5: 0.45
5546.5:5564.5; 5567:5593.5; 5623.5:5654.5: 0.90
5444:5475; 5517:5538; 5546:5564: 0.74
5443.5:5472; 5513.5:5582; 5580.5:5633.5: -2.64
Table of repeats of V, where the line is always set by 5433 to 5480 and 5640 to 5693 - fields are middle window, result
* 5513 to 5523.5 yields 0.024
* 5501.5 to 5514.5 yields 0.037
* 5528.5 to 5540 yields 0.045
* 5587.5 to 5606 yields 0.087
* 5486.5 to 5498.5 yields 0.014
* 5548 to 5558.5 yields -0.043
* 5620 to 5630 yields 0.024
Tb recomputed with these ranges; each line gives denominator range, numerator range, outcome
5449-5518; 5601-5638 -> 1.06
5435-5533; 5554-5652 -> 1.04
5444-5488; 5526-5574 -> 1.06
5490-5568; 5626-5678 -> 1.05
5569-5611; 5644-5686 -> 1.06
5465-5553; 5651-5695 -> 1.08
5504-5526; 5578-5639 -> 1.03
